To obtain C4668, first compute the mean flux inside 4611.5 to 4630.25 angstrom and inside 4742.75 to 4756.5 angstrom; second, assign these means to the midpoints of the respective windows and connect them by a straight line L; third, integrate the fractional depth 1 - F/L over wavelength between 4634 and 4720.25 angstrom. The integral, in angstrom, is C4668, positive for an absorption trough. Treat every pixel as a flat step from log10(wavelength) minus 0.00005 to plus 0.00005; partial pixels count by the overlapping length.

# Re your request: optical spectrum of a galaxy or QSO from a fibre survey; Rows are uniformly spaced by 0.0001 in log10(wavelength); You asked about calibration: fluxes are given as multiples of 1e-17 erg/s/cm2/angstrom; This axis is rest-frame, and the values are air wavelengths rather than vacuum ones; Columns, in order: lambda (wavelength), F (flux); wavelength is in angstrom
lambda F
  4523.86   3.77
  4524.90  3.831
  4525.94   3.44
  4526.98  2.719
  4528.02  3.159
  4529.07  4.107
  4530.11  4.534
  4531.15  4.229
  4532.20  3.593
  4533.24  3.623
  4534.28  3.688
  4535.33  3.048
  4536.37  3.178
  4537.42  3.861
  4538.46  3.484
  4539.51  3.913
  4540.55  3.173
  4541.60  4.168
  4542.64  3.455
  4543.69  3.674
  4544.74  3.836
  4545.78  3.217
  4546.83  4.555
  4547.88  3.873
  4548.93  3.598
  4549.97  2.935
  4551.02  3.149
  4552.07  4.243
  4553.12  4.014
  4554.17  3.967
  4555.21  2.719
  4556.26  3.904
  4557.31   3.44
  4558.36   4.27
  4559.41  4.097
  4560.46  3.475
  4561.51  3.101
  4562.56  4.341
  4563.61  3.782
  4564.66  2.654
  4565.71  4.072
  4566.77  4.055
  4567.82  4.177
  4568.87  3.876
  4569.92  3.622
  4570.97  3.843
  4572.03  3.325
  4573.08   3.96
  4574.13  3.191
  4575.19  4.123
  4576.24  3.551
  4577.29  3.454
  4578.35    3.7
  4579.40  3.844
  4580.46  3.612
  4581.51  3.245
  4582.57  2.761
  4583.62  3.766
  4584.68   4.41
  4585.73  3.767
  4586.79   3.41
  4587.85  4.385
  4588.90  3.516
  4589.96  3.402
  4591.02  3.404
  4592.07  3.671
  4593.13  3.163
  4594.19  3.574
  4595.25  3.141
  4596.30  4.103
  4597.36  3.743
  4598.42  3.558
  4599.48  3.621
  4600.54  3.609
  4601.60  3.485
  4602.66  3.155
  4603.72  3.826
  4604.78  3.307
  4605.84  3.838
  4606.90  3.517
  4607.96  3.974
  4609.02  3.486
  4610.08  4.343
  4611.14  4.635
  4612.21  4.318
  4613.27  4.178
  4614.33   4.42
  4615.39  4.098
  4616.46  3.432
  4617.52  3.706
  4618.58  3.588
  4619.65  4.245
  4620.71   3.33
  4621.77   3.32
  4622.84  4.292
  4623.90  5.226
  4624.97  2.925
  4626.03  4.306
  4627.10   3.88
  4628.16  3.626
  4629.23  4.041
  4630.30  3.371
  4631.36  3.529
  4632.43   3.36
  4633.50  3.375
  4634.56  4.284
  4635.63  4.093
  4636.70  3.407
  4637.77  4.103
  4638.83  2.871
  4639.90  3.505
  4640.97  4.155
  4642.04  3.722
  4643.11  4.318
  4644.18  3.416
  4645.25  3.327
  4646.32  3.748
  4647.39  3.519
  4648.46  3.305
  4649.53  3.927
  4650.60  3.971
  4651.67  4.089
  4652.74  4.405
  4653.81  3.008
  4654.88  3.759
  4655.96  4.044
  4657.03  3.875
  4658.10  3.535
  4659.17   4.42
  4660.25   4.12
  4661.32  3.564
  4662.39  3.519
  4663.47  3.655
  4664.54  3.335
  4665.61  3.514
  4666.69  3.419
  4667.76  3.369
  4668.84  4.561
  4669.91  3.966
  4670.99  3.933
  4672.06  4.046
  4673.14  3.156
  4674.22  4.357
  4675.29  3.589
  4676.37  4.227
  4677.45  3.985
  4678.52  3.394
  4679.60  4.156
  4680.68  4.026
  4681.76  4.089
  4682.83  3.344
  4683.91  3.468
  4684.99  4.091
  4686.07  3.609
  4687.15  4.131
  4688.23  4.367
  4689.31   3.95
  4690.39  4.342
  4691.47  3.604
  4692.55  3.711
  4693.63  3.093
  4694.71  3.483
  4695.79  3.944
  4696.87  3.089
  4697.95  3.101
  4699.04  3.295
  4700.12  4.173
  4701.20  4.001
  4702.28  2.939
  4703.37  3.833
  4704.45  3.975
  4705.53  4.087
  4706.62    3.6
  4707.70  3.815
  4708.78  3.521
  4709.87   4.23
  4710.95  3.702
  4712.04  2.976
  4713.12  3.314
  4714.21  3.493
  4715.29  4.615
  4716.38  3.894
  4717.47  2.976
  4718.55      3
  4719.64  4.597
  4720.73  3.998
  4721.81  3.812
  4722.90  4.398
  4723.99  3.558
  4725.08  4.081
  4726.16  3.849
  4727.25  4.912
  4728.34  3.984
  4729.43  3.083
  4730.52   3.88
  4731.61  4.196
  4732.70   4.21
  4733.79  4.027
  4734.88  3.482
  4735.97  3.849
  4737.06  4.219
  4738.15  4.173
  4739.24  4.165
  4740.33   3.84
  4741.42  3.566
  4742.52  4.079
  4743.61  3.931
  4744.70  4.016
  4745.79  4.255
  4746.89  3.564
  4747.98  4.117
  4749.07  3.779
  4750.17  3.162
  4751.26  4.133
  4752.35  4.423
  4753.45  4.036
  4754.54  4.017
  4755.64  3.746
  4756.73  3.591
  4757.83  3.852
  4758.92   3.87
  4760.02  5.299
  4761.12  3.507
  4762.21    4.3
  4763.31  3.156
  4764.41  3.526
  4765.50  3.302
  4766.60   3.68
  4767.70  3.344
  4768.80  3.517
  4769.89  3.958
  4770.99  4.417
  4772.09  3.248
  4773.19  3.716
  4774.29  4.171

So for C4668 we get 3.9 angstrom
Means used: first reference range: 3.93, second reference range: 3.93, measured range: 3.75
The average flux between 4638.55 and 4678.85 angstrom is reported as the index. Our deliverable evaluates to 3.76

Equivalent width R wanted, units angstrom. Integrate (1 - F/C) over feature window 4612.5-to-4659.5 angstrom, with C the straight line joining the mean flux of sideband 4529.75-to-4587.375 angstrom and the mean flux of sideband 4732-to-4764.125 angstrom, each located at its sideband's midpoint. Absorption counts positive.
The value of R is -0.1 angstrom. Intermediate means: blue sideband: 3.68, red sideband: 3.94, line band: 3.8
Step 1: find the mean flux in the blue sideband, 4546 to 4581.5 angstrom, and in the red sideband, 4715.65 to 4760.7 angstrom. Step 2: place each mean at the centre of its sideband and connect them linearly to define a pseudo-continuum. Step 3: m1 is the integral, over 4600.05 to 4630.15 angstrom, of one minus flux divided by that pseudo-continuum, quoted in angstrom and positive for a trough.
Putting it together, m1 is -0.66 angstrom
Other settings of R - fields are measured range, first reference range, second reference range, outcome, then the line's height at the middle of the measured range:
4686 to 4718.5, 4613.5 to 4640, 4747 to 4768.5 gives 1.03 angstrom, 3.81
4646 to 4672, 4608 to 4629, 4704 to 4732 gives 0.87 angstrom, 3.91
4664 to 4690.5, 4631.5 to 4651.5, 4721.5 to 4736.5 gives -0.35 angstrom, 3.8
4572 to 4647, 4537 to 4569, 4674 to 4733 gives 0.42 angstrom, 3.74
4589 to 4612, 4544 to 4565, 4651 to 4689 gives 0.50 angstrom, 3.73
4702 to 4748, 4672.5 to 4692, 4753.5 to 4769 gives -0.40 angstrom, 3.83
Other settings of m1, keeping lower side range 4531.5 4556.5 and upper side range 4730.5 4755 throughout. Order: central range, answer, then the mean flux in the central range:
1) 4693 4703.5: 1.1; 3.48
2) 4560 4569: -0.2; 3.72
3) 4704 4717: 0.5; 3.76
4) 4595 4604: 0.3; 3.59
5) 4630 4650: 0.7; 3.65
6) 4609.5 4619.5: -0.9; 4.08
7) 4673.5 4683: -0.2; 3.92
